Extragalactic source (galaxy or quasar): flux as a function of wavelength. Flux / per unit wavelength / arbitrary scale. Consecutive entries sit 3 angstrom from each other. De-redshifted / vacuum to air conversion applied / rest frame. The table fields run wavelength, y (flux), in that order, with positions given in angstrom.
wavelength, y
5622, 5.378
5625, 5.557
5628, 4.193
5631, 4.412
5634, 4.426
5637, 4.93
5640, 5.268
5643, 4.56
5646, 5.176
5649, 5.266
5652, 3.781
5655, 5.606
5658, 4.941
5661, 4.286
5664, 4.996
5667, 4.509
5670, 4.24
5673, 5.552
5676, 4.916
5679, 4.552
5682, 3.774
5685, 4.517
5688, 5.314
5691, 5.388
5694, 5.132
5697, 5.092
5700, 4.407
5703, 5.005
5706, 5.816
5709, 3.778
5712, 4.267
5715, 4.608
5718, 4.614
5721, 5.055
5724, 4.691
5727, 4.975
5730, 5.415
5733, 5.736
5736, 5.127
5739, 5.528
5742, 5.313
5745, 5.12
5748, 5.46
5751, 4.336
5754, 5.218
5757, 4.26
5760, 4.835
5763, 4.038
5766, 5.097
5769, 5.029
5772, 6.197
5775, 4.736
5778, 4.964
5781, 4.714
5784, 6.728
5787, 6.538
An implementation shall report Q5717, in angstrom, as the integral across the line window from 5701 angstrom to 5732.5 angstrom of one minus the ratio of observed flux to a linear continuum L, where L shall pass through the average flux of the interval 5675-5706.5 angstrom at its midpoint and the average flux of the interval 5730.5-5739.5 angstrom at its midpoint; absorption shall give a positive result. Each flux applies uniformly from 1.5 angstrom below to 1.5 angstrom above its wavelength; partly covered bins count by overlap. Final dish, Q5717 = 2.2 angstrom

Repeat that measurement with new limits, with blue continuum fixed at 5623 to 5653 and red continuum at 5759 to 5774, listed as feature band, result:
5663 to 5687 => 1.07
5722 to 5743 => -1.18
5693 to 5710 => 0.04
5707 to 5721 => 1.37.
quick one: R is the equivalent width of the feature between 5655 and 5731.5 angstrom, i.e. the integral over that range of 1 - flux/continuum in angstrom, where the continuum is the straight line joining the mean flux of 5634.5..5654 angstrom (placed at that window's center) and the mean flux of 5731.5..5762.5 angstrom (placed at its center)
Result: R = 2.0 angstrom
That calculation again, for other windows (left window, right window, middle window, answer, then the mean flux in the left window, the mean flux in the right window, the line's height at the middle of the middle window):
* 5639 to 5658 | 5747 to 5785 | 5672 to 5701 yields 0.6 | 4.93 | 5.02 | 4.96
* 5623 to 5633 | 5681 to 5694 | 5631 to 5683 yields 0.3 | 4.74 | 4.83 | 4.78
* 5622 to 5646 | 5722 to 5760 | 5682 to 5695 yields 0.1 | 4.83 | 5.09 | 4.96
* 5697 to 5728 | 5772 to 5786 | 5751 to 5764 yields 1.6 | 4.74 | 5.43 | 5.2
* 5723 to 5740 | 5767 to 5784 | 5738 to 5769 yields 2.0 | 5.25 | 5.27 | 5.26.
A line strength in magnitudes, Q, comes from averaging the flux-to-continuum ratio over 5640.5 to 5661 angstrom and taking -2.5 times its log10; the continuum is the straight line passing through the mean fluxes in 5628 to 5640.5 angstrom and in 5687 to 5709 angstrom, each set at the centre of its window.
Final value -0.02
